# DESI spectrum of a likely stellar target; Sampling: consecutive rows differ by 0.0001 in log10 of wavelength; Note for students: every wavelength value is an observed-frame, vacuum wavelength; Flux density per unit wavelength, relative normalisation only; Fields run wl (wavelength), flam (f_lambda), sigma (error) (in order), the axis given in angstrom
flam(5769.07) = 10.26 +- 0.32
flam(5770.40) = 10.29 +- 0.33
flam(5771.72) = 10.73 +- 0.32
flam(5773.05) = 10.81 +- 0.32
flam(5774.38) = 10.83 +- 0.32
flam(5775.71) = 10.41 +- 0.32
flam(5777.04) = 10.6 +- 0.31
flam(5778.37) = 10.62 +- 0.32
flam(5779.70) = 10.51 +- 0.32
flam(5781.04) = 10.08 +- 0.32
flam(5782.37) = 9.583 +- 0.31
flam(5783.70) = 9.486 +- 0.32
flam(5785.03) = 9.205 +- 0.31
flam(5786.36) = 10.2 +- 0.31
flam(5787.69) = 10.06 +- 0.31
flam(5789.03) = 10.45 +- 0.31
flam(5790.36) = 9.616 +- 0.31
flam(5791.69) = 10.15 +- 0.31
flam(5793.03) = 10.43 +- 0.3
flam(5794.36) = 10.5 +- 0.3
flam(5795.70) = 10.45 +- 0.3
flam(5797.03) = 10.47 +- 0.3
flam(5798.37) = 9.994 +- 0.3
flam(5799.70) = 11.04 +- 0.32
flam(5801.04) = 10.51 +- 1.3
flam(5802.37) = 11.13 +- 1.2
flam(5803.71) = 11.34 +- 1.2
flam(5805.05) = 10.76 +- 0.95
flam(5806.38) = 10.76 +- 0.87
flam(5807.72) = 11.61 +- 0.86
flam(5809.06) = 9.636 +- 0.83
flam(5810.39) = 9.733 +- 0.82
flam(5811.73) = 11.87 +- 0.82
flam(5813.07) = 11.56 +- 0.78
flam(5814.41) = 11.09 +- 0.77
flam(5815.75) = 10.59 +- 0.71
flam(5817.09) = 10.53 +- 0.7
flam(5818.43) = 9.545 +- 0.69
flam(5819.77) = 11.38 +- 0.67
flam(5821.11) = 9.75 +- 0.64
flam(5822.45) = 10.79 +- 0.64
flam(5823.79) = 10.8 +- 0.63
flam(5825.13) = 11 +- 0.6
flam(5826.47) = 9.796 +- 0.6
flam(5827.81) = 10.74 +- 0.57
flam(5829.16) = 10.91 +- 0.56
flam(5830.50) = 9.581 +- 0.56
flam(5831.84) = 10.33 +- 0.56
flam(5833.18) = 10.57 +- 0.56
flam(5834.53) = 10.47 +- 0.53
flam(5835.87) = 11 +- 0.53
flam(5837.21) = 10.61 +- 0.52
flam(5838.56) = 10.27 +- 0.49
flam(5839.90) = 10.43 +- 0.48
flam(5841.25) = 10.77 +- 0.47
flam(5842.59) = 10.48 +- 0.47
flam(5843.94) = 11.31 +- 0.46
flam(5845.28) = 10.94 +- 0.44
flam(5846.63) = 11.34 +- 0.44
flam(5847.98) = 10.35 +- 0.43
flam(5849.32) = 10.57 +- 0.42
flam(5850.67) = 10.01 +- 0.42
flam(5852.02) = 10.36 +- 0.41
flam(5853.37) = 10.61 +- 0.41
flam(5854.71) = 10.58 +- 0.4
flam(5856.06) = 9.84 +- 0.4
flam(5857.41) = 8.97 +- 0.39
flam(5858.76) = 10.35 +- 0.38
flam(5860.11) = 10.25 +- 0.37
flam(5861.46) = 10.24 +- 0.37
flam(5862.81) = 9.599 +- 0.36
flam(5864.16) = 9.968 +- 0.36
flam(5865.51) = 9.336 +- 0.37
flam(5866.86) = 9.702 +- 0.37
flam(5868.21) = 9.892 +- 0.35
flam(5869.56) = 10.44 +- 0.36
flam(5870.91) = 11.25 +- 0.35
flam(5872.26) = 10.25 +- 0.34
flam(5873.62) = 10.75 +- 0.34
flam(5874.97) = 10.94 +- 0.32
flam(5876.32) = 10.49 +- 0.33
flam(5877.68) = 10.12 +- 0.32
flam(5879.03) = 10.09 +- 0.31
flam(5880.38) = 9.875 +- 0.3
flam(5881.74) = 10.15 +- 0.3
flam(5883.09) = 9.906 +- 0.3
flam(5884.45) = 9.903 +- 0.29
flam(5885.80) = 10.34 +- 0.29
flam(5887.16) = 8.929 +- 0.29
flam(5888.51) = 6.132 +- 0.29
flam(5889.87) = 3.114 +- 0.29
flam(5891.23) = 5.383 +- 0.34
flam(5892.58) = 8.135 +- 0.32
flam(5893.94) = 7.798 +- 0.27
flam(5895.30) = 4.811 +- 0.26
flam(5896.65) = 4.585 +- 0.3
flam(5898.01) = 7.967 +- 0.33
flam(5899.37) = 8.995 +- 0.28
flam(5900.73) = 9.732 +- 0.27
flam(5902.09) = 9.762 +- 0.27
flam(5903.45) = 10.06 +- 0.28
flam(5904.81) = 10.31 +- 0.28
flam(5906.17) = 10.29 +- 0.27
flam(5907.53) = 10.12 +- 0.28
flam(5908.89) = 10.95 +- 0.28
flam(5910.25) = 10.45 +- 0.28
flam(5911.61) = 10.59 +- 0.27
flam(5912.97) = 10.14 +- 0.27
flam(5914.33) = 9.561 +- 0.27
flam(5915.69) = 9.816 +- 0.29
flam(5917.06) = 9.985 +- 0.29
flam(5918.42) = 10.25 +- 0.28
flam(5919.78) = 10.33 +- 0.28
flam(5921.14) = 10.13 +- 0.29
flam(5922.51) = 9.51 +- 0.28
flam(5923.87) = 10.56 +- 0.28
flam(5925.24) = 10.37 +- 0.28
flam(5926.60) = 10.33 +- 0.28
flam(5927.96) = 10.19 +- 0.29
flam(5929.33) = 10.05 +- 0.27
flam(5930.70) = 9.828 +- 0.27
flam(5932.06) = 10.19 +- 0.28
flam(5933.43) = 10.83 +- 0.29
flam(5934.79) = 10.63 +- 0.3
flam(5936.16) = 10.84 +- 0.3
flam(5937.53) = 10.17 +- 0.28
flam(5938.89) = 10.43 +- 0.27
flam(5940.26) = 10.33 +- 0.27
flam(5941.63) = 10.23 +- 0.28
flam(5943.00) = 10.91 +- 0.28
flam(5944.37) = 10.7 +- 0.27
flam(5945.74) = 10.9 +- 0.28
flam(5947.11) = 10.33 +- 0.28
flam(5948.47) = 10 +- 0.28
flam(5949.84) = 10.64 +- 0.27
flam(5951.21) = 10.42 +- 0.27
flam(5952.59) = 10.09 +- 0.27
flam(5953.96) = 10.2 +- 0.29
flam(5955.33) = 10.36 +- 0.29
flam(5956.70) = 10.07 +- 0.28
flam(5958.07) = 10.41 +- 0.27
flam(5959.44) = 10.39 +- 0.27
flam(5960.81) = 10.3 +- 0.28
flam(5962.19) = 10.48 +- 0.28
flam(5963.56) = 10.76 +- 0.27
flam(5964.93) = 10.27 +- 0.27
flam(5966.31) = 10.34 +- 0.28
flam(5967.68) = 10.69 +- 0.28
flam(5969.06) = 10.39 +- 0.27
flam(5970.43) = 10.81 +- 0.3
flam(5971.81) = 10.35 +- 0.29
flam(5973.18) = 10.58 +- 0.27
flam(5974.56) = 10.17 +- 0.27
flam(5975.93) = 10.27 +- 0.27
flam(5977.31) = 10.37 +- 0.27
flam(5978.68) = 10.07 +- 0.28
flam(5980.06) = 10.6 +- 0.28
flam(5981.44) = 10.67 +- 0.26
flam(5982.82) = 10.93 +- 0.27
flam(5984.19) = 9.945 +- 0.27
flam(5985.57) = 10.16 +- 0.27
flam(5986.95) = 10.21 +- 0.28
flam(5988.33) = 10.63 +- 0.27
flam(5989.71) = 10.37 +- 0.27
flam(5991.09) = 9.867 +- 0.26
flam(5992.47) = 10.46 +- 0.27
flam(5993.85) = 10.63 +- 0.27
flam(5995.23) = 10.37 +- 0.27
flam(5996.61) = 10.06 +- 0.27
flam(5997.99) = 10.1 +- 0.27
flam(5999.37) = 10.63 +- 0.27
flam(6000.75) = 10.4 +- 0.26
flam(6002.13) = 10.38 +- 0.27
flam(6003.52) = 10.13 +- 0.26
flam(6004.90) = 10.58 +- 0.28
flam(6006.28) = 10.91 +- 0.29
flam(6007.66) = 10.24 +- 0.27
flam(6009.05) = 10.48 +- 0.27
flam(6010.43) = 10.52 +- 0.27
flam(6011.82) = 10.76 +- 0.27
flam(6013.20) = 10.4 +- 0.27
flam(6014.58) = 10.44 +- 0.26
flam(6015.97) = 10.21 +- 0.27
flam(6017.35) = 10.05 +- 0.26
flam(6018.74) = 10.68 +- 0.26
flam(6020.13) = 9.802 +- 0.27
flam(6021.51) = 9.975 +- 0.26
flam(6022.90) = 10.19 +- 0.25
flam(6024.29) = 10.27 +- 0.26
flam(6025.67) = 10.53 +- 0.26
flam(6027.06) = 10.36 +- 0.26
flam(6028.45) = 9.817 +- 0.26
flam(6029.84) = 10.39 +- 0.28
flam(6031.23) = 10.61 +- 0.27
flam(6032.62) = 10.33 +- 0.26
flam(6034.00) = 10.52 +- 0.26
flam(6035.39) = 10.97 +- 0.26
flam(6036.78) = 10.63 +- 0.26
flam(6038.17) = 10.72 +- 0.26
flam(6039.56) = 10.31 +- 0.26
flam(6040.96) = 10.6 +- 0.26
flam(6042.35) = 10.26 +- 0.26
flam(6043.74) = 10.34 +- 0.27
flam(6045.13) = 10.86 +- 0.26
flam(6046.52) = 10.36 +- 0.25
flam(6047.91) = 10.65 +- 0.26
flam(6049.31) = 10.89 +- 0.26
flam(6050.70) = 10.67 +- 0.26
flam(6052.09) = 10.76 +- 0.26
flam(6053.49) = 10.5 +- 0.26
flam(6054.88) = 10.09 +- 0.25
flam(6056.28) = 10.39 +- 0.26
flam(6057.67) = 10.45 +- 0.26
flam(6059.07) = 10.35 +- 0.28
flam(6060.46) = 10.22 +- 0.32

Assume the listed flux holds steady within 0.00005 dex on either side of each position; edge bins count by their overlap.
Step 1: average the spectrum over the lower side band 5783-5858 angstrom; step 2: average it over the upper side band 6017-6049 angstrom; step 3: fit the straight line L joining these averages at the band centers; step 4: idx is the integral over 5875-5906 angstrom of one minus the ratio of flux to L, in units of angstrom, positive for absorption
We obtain 5.63 angstrom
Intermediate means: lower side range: 10.5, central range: 8.56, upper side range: 10.4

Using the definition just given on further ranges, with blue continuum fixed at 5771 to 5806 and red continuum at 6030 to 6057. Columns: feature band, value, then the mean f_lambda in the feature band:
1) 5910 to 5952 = 0.67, 10.3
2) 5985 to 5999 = 0.29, 10.3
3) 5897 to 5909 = 0.98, 9.6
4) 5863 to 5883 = 0.45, 10.2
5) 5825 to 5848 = -0.41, 10.6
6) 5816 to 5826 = -0.12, 10.5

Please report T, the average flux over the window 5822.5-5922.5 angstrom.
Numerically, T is 9.79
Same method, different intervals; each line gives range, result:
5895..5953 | 9.97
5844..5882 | 10.3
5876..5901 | 8.17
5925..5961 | 10.4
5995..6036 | 10.4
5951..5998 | 10.4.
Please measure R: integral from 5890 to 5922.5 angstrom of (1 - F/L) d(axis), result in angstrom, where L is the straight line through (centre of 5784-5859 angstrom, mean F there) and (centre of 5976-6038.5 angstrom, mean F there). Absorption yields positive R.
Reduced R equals 4.4 angstrom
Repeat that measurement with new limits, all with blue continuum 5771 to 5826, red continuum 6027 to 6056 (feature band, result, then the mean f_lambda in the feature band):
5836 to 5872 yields 0.6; 10.3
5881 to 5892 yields 2.6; 7.99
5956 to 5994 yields 0.4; 10.4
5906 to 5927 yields 0.6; 10.2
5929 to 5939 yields 0.1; 10.4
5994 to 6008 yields 0.1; 10.4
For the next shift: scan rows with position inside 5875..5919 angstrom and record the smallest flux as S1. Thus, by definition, 3.114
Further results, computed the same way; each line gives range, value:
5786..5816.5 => 9.616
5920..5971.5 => 9.51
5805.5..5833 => 9.545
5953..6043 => 9.802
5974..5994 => 9.867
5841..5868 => 8.97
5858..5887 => 9.336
